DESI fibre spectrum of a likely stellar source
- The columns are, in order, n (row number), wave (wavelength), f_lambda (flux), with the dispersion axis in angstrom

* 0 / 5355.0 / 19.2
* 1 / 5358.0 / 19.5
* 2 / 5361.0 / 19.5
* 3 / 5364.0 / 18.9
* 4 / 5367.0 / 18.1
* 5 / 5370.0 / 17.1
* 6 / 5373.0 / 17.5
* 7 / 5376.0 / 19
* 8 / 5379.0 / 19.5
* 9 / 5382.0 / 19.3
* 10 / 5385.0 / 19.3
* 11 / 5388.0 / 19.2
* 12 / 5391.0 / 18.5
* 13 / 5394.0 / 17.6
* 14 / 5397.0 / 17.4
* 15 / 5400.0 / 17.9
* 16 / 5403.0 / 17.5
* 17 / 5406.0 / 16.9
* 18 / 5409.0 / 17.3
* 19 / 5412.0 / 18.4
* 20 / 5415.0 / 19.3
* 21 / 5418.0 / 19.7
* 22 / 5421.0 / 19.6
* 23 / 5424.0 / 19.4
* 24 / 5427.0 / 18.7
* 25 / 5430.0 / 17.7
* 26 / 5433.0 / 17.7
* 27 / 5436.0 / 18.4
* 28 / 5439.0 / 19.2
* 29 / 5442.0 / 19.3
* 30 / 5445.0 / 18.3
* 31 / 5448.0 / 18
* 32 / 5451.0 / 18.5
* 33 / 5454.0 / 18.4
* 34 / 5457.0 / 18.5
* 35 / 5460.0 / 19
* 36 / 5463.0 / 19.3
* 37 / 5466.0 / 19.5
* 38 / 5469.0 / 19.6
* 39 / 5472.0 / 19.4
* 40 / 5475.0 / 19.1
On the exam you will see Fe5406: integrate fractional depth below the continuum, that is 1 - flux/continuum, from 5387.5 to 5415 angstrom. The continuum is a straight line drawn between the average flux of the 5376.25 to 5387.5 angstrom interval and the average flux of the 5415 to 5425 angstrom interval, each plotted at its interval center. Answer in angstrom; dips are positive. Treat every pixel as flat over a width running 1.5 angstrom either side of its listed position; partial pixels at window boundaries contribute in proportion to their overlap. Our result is 2.2 angstrom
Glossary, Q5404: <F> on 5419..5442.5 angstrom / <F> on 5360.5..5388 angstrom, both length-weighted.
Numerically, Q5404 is 1.0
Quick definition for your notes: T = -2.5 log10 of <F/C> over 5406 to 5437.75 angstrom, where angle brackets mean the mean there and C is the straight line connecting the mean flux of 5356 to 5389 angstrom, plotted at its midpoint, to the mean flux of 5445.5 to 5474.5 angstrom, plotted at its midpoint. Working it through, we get 0.02 mag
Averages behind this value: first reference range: 18.8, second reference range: 18.9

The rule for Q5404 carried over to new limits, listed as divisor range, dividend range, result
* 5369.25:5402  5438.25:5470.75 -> 1.03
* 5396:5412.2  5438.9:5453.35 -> 1.06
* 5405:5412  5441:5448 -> 1.07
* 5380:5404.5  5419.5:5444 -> 1.02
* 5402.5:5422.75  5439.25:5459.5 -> 1.01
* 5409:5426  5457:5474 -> 1.01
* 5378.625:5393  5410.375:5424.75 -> 1.01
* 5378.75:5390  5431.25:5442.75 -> 0.96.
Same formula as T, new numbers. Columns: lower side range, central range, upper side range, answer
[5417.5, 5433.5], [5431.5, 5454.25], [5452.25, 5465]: 0.02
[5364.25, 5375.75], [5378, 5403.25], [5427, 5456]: -0.03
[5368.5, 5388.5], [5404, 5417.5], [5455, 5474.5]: 0.05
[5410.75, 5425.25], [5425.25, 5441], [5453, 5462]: 0.04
